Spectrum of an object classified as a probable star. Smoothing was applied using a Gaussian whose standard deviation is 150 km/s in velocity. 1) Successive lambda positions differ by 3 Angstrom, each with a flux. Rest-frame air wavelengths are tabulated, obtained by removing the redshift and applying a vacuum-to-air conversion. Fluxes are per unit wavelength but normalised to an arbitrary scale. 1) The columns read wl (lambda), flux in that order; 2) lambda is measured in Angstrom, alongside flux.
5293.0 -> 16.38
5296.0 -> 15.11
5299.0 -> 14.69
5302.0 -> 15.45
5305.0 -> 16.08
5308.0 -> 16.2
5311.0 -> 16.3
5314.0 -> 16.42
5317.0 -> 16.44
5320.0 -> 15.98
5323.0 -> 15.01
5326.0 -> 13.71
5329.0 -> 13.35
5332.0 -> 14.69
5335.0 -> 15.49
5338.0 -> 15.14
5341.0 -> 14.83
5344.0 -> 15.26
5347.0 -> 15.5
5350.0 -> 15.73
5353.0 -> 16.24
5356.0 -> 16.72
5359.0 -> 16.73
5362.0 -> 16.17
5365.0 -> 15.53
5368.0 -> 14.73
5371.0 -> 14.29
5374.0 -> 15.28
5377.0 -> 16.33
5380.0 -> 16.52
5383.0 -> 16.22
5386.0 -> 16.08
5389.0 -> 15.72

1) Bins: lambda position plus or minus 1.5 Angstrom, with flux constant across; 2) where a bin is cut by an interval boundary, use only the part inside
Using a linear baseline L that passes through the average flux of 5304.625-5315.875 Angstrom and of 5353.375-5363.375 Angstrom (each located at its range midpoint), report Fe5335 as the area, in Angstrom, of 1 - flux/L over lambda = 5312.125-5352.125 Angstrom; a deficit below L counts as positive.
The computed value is 2.8 Angstrom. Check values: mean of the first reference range 16.3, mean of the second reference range 16.5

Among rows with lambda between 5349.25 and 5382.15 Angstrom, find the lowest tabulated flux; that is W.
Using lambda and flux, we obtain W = 14.29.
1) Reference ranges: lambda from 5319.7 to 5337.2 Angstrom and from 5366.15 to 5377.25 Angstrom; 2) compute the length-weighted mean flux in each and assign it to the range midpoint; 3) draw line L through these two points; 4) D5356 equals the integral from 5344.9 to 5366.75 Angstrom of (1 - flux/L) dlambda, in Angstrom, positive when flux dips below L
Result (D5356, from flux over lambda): -1.7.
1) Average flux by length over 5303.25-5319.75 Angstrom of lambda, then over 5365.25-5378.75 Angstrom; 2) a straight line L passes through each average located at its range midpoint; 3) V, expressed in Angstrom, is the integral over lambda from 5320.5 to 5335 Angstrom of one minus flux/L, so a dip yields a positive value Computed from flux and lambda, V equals 1.4 Angstrom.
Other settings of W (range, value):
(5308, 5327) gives 13.71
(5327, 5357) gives 13.35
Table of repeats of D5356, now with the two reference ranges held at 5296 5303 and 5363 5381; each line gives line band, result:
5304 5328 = -0.9 Angstrom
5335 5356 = -0.3 Angstrom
